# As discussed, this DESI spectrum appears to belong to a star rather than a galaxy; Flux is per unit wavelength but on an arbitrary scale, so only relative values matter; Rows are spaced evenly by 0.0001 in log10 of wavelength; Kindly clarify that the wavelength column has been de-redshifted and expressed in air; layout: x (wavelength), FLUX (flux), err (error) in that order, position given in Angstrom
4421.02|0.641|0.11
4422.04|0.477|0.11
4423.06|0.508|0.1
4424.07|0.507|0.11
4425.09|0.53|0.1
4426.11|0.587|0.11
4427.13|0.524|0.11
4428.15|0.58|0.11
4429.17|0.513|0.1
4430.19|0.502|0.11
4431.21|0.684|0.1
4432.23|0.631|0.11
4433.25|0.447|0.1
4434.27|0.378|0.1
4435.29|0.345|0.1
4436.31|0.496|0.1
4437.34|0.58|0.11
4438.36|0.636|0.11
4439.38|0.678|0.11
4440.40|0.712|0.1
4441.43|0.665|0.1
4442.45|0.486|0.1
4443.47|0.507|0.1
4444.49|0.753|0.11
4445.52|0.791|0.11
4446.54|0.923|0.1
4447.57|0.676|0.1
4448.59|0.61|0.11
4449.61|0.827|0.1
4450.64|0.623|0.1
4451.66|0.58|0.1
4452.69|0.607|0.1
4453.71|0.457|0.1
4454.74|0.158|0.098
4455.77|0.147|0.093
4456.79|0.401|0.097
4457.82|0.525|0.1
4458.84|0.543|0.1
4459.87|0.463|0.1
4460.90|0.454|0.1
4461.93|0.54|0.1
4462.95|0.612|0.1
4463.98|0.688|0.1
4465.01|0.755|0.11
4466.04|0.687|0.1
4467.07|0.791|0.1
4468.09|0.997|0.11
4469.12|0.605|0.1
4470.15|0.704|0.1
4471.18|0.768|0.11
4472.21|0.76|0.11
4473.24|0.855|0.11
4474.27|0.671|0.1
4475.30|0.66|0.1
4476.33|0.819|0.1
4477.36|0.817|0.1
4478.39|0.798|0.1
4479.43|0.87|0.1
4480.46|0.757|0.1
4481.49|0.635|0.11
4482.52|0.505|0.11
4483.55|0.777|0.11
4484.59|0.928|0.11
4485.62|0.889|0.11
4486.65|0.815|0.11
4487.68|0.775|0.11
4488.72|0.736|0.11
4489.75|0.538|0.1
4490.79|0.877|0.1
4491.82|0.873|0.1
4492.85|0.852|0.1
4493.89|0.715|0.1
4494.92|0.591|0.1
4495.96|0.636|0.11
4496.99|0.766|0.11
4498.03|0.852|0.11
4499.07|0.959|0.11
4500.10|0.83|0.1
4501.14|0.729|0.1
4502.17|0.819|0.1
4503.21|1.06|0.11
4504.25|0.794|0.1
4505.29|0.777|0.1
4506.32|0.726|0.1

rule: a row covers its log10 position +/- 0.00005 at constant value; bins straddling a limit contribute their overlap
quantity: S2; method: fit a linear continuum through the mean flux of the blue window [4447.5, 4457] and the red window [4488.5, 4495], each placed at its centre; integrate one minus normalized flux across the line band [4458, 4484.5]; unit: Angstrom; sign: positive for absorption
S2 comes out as -3.3 Angstrom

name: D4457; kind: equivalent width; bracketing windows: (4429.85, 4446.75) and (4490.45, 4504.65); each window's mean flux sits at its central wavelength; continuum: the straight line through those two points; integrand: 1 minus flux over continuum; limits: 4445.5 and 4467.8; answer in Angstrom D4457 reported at 2.6 Angstrom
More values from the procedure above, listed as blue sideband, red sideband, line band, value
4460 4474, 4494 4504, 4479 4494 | -0.2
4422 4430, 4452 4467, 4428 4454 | -4.1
